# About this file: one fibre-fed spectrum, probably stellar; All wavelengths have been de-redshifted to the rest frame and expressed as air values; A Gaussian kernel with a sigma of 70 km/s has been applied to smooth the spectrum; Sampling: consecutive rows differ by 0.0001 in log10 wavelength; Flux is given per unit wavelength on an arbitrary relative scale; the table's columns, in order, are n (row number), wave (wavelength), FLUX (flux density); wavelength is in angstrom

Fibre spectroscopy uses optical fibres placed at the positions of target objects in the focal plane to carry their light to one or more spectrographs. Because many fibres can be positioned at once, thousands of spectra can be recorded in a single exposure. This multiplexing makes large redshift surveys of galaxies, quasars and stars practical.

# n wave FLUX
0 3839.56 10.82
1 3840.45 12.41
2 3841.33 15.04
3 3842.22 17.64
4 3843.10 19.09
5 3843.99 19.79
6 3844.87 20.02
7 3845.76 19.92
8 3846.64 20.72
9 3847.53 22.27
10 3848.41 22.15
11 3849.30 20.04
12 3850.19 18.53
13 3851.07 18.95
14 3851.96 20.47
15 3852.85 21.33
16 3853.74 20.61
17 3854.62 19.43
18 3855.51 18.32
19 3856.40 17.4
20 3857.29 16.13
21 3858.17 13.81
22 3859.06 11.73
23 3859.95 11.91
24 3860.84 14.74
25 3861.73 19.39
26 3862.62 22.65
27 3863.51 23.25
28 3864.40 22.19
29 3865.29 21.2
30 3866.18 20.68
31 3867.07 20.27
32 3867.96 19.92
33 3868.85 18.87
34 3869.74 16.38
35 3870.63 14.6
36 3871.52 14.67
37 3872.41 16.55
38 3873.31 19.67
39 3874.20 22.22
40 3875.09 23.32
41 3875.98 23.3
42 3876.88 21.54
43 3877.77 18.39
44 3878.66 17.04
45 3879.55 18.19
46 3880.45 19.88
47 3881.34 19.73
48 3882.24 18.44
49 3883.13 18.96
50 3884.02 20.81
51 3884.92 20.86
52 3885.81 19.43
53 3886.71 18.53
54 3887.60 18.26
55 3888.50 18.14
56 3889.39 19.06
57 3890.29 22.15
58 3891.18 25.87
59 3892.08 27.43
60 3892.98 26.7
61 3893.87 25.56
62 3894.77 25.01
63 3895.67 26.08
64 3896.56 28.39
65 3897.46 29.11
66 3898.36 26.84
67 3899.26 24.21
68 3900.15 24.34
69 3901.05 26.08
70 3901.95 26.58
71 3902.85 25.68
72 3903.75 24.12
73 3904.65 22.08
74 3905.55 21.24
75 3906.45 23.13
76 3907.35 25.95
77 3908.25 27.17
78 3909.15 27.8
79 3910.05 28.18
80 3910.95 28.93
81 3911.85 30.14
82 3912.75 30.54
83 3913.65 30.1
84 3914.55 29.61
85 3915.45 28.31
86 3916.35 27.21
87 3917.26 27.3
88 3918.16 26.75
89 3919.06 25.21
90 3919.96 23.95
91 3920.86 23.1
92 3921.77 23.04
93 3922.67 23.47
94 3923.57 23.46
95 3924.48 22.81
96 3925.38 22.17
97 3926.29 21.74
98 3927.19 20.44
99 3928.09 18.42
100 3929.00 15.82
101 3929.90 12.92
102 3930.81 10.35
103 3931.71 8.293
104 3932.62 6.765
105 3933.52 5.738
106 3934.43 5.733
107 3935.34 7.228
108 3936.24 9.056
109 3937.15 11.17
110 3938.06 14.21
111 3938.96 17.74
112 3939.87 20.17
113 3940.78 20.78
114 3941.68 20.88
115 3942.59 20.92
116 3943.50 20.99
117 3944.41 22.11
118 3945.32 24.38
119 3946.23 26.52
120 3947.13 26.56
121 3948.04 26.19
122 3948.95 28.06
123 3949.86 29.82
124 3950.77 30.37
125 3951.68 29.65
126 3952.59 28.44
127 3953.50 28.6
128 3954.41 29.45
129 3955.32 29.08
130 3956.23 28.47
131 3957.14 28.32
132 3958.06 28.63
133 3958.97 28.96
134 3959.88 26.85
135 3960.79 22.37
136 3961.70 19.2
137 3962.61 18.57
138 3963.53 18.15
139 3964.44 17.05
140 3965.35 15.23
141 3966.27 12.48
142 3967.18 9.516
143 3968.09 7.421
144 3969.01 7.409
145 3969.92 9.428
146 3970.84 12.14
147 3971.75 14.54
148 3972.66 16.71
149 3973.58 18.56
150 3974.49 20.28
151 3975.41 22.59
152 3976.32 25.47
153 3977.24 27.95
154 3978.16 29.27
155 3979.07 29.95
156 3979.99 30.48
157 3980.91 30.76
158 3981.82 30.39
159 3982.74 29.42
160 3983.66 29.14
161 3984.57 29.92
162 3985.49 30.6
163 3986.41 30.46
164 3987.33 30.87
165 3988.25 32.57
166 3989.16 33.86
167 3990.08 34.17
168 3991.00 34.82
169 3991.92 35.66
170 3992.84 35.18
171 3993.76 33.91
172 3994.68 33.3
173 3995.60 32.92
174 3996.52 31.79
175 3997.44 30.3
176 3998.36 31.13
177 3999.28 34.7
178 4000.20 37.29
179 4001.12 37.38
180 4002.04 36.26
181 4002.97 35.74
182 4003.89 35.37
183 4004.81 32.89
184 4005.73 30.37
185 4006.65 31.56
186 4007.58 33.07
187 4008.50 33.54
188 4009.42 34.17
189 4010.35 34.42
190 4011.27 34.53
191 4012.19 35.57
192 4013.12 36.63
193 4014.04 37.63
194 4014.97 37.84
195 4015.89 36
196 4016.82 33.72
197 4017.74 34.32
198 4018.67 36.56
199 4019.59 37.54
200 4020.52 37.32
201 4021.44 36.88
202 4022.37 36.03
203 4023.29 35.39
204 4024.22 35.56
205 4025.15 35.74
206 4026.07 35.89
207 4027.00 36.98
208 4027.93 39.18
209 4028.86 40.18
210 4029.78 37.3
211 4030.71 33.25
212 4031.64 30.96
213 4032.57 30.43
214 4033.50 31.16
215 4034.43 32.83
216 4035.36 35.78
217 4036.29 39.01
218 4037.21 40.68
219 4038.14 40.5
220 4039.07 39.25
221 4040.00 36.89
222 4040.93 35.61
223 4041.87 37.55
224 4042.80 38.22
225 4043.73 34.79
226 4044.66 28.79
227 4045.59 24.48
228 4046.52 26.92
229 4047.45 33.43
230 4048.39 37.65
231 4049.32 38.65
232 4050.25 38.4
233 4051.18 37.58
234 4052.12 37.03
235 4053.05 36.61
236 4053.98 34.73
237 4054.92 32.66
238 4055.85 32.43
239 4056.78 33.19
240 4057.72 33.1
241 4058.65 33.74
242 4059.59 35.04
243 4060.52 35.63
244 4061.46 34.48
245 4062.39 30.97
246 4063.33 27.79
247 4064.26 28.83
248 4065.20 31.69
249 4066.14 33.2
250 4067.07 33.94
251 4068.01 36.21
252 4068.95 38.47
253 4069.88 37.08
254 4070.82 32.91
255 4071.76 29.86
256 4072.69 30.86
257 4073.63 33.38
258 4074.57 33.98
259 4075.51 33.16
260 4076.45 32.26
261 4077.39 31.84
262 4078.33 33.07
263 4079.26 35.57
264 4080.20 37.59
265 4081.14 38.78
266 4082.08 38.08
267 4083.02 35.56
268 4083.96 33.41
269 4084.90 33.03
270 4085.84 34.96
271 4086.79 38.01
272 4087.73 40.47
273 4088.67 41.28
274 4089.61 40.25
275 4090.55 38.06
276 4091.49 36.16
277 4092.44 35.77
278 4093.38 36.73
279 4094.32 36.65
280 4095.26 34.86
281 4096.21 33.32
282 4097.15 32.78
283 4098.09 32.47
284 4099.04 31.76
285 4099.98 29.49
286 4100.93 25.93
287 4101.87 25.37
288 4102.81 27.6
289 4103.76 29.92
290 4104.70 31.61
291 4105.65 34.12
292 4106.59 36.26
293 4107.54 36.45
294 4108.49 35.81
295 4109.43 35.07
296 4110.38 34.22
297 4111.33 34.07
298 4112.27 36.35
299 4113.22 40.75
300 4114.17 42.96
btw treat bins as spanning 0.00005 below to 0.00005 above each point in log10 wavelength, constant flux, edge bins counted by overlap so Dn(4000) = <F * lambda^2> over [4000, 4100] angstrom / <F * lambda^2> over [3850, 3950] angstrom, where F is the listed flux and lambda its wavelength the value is 1.8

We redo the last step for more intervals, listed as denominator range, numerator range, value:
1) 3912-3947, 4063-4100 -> 1.89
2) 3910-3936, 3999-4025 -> 1.78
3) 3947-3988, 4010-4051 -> 1.54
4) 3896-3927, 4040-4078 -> 1.41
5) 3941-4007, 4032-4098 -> 1.36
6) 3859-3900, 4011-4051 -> 1.85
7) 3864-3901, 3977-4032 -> 1.69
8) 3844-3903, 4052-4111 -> 1.83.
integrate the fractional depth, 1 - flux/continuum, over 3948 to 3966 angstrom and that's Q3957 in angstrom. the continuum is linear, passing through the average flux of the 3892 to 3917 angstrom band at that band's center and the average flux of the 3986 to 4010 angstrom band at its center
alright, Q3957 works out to 2.99 angstrom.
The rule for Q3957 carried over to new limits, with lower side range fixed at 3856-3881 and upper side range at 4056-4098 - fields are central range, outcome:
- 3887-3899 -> -2.3 angstrom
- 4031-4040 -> -1.2 angstrom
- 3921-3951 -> 6.5 angstrom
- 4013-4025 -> -2.4 angstrom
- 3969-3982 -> 2.4 angstrom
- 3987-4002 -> -2.9 angstrom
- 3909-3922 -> -3.1 angstrom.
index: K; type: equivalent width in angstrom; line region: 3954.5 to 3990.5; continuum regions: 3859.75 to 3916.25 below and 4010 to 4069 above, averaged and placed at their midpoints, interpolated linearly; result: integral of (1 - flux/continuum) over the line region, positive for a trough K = 7.4 angstrom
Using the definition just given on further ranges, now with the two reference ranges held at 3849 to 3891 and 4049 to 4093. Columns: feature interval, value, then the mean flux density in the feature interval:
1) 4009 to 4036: -3.9 angstrom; 35.5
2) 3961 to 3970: 4.3 angstrom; 13.9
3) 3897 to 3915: -3.9 angstrom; 26.6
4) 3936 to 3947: 2.3 angstrom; 19.5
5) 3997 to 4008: -1.6 angstrom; 33.8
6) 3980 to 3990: -1.0 angstrom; 30.9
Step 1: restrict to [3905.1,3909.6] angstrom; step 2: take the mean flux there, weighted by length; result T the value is 25.1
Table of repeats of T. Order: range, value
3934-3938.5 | 9.48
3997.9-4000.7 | 34.5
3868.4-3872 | 16.2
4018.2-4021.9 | 37.1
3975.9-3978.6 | 27.5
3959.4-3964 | 21.1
